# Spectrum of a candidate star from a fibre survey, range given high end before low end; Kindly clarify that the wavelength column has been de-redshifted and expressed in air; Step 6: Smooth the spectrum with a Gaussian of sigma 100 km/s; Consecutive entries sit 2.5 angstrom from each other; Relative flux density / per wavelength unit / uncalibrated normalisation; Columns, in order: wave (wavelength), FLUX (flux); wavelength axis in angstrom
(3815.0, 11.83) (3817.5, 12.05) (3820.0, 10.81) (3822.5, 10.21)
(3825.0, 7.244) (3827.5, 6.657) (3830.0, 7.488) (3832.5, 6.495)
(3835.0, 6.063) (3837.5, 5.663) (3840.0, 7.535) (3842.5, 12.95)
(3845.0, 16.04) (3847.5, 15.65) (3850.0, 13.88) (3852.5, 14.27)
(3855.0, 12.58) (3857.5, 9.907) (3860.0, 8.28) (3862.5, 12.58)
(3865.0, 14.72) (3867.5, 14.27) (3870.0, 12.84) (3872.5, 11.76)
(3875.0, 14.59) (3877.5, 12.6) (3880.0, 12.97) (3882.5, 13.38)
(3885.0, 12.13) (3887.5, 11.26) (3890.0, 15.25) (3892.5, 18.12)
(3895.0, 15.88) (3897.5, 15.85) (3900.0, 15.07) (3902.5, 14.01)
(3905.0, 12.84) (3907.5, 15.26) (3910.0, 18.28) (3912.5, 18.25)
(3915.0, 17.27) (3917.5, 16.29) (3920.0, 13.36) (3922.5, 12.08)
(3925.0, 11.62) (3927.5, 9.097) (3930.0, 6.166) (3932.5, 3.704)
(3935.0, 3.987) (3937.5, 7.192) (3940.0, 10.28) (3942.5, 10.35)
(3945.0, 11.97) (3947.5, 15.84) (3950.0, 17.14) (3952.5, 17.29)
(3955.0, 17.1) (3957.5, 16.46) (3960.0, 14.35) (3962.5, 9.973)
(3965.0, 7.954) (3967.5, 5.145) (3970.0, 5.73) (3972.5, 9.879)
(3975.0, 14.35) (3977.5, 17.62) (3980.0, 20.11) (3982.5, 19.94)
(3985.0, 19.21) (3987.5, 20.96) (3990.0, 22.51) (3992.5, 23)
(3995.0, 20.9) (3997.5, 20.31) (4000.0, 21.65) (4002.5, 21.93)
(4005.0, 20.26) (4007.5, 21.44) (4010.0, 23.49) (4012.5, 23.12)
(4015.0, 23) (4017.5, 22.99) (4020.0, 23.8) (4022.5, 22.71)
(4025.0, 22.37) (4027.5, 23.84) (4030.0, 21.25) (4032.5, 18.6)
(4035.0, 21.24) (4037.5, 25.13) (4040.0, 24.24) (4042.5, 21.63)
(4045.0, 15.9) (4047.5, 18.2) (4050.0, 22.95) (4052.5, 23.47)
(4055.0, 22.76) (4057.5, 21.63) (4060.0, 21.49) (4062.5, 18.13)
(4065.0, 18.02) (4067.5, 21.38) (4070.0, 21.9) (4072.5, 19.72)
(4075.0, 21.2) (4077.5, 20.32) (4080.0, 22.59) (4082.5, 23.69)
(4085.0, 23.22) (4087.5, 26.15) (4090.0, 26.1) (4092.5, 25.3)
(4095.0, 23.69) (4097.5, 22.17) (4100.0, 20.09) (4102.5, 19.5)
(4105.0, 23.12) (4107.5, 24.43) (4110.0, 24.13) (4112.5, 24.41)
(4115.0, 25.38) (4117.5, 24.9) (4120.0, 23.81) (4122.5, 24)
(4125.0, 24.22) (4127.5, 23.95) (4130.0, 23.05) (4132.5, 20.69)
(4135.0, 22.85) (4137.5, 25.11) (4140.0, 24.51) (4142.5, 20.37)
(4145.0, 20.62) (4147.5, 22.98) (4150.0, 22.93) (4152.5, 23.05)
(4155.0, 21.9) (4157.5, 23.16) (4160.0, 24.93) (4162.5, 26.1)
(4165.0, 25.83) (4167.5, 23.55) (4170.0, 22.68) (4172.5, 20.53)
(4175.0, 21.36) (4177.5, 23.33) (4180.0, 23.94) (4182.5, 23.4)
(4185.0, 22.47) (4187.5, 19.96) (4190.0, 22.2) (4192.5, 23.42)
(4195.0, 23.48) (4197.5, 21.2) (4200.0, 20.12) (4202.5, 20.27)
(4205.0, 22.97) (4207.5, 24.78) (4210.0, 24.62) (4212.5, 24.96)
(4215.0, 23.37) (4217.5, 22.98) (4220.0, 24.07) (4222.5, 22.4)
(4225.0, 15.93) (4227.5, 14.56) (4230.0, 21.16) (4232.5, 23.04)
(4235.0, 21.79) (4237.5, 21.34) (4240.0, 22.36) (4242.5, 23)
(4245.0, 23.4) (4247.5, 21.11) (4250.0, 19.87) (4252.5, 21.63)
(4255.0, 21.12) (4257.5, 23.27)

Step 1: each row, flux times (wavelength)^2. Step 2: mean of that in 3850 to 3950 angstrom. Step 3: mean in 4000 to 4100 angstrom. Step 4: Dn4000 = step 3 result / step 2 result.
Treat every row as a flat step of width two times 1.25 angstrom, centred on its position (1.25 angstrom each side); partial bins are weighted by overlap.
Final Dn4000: 1.86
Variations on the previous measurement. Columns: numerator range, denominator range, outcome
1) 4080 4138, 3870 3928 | 1.84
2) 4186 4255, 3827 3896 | 2.16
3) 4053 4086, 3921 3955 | 2.10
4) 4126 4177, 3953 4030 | 1.34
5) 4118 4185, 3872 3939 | 2.03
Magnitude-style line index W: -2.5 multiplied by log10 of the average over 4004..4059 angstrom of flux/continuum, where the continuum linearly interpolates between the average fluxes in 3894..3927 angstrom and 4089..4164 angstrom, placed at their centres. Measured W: -0.124 mag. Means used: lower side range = 14.9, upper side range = 23.4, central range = 22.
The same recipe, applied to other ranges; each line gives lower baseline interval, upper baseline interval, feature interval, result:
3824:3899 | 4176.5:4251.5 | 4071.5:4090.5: -0.24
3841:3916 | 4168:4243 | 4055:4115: -0.17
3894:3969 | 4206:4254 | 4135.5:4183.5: -0.18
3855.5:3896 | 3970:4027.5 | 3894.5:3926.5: 0.01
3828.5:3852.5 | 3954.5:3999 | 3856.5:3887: -0.08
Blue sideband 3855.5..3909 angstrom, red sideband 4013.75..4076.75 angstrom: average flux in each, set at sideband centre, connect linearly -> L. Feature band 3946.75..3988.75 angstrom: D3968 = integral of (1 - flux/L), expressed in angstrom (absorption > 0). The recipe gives 7.3 angstrom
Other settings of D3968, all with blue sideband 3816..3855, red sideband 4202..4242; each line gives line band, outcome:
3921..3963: 6.5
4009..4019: -4.8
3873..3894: -3.6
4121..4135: -3.0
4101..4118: -4.6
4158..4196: -4.7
